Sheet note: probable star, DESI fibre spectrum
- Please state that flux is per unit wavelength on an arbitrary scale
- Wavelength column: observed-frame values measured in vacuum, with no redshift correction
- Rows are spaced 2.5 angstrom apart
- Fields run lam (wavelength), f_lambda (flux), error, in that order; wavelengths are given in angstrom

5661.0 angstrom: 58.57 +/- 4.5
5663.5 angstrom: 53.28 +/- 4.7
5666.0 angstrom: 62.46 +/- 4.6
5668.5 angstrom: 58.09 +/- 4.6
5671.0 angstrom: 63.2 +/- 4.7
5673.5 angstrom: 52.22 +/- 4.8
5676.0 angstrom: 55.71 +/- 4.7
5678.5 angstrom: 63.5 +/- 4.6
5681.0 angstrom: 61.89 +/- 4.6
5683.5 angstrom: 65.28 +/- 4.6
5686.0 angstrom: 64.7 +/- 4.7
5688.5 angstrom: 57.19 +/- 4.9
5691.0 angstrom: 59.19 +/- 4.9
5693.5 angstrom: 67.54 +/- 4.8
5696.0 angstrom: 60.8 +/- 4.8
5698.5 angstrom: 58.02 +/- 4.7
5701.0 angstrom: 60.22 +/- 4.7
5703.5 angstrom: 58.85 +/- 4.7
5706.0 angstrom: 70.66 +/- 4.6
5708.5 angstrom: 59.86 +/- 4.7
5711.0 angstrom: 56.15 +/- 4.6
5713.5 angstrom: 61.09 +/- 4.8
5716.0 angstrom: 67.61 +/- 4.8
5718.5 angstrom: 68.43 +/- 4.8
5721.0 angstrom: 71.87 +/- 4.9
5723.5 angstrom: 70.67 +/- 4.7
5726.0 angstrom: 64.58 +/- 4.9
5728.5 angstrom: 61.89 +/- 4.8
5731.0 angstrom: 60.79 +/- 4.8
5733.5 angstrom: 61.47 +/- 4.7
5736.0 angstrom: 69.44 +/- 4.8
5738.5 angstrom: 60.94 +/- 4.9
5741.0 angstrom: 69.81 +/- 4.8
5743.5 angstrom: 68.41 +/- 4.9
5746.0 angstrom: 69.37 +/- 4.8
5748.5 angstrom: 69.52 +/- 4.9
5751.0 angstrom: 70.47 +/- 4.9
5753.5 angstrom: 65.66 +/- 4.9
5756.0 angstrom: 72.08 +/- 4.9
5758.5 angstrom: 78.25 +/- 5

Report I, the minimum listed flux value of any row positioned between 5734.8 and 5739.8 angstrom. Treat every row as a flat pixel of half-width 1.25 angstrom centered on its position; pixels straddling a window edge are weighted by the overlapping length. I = 60.94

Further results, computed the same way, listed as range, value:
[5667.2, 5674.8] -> 52.22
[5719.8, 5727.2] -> 64.58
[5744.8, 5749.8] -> 69.37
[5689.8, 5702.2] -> 58.02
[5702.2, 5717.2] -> 56.15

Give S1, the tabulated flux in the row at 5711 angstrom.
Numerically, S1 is 56.15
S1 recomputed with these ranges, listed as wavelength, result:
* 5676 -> 55.71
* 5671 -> 63.2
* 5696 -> 60.8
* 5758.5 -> 78.25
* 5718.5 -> 68.43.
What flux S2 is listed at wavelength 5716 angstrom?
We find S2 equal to 67.61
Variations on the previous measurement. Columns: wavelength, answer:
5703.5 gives 58.85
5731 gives 60.79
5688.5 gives 57.19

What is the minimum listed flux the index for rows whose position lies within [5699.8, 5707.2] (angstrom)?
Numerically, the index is 58.85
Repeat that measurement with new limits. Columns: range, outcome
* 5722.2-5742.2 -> 60.79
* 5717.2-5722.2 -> 68.43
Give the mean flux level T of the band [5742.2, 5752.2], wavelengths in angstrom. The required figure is 69.4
